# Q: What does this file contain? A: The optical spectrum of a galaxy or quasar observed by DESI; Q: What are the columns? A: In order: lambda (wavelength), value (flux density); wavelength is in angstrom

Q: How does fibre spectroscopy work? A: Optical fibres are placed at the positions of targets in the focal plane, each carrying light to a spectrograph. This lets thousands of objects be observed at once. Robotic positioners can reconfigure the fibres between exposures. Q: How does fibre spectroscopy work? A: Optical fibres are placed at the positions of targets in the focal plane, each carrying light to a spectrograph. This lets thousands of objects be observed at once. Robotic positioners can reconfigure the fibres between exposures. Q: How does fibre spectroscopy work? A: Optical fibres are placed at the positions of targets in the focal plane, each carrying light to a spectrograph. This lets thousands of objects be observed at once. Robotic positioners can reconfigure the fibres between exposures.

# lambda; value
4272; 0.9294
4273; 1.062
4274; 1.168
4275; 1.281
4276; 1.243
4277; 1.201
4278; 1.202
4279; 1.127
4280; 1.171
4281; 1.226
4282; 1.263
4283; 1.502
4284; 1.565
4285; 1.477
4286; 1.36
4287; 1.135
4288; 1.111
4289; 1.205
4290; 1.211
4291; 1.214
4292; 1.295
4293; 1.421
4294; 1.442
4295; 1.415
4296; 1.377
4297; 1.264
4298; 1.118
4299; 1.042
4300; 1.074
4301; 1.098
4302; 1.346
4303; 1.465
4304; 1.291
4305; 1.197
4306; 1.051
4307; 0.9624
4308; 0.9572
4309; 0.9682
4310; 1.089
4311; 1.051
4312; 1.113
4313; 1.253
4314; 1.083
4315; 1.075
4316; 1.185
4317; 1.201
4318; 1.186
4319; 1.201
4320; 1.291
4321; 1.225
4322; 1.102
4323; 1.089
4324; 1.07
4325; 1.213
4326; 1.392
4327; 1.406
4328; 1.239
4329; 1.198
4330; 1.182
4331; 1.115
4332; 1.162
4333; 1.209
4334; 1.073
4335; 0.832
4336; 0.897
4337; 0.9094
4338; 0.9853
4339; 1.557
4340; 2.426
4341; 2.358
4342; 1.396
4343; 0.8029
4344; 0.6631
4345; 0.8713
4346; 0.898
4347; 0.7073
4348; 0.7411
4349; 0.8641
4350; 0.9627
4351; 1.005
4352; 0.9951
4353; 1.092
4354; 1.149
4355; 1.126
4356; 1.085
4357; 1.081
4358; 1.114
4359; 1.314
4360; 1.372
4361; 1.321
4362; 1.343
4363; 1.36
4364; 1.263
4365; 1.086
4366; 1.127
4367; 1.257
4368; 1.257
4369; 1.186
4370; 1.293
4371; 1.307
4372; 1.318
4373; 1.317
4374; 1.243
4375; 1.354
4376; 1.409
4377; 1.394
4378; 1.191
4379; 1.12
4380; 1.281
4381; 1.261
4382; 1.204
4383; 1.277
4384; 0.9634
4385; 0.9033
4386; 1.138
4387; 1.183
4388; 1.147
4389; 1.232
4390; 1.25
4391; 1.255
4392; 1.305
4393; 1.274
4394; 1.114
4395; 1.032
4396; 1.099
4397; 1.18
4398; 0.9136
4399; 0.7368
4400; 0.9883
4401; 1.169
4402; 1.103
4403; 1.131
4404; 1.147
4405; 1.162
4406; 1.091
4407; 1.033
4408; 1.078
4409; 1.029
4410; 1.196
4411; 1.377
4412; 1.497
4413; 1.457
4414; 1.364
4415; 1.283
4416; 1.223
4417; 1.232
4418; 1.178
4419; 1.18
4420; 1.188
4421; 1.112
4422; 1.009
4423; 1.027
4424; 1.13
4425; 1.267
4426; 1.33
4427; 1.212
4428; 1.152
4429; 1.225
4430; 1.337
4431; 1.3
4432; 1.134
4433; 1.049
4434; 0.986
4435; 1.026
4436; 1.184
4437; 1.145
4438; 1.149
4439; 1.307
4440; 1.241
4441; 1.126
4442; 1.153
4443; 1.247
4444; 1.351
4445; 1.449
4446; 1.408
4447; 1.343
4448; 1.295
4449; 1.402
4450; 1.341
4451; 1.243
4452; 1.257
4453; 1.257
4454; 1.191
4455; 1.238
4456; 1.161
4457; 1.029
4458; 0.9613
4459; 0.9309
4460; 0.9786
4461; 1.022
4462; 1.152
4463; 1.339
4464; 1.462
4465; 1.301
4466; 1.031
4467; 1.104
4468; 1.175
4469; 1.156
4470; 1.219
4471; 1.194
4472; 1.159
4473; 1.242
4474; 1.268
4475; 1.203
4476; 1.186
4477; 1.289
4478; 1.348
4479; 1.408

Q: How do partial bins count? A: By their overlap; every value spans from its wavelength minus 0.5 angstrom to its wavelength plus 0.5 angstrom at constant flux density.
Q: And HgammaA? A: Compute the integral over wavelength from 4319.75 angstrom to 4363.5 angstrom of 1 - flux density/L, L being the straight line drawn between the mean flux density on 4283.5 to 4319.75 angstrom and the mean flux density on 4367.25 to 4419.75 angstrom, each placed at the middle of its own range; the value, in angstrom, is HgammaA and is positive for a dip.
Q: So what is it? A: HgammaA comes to 1.4 angstrom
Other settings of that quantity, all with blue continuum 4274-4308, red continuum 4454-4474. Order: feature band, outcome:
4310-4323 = 0.8 angstrom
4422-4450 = -1.2 angstrom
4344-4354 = 2.6 angstrom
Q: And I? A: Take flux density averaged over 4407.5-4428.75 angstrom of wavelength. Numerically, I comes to 1.22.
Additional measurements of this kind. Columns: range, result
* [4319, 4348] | 1.18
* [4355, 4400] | 1.2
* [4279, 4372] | 1.19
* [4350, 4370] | 1.18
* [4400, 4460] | 1.2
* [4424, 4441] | 1.19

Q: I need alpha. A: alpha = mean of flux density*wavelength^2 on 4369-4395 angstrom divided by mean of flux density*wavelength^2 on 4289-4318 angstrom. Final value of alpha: 1.07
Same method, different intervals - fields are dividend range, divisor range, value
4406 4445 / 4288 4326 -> 1.07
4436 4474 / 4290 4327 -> 1.08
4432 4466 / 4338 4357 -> 1.10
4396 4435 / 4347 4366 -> 1.07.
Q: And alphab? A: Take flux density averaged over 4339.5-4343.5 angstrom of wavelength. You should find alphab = 1.75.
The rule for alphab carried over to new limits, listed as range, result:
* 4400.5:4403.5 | 1.13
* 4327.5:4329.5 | 1.22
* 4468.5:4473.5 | 1.19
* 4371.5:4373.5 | 1.32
